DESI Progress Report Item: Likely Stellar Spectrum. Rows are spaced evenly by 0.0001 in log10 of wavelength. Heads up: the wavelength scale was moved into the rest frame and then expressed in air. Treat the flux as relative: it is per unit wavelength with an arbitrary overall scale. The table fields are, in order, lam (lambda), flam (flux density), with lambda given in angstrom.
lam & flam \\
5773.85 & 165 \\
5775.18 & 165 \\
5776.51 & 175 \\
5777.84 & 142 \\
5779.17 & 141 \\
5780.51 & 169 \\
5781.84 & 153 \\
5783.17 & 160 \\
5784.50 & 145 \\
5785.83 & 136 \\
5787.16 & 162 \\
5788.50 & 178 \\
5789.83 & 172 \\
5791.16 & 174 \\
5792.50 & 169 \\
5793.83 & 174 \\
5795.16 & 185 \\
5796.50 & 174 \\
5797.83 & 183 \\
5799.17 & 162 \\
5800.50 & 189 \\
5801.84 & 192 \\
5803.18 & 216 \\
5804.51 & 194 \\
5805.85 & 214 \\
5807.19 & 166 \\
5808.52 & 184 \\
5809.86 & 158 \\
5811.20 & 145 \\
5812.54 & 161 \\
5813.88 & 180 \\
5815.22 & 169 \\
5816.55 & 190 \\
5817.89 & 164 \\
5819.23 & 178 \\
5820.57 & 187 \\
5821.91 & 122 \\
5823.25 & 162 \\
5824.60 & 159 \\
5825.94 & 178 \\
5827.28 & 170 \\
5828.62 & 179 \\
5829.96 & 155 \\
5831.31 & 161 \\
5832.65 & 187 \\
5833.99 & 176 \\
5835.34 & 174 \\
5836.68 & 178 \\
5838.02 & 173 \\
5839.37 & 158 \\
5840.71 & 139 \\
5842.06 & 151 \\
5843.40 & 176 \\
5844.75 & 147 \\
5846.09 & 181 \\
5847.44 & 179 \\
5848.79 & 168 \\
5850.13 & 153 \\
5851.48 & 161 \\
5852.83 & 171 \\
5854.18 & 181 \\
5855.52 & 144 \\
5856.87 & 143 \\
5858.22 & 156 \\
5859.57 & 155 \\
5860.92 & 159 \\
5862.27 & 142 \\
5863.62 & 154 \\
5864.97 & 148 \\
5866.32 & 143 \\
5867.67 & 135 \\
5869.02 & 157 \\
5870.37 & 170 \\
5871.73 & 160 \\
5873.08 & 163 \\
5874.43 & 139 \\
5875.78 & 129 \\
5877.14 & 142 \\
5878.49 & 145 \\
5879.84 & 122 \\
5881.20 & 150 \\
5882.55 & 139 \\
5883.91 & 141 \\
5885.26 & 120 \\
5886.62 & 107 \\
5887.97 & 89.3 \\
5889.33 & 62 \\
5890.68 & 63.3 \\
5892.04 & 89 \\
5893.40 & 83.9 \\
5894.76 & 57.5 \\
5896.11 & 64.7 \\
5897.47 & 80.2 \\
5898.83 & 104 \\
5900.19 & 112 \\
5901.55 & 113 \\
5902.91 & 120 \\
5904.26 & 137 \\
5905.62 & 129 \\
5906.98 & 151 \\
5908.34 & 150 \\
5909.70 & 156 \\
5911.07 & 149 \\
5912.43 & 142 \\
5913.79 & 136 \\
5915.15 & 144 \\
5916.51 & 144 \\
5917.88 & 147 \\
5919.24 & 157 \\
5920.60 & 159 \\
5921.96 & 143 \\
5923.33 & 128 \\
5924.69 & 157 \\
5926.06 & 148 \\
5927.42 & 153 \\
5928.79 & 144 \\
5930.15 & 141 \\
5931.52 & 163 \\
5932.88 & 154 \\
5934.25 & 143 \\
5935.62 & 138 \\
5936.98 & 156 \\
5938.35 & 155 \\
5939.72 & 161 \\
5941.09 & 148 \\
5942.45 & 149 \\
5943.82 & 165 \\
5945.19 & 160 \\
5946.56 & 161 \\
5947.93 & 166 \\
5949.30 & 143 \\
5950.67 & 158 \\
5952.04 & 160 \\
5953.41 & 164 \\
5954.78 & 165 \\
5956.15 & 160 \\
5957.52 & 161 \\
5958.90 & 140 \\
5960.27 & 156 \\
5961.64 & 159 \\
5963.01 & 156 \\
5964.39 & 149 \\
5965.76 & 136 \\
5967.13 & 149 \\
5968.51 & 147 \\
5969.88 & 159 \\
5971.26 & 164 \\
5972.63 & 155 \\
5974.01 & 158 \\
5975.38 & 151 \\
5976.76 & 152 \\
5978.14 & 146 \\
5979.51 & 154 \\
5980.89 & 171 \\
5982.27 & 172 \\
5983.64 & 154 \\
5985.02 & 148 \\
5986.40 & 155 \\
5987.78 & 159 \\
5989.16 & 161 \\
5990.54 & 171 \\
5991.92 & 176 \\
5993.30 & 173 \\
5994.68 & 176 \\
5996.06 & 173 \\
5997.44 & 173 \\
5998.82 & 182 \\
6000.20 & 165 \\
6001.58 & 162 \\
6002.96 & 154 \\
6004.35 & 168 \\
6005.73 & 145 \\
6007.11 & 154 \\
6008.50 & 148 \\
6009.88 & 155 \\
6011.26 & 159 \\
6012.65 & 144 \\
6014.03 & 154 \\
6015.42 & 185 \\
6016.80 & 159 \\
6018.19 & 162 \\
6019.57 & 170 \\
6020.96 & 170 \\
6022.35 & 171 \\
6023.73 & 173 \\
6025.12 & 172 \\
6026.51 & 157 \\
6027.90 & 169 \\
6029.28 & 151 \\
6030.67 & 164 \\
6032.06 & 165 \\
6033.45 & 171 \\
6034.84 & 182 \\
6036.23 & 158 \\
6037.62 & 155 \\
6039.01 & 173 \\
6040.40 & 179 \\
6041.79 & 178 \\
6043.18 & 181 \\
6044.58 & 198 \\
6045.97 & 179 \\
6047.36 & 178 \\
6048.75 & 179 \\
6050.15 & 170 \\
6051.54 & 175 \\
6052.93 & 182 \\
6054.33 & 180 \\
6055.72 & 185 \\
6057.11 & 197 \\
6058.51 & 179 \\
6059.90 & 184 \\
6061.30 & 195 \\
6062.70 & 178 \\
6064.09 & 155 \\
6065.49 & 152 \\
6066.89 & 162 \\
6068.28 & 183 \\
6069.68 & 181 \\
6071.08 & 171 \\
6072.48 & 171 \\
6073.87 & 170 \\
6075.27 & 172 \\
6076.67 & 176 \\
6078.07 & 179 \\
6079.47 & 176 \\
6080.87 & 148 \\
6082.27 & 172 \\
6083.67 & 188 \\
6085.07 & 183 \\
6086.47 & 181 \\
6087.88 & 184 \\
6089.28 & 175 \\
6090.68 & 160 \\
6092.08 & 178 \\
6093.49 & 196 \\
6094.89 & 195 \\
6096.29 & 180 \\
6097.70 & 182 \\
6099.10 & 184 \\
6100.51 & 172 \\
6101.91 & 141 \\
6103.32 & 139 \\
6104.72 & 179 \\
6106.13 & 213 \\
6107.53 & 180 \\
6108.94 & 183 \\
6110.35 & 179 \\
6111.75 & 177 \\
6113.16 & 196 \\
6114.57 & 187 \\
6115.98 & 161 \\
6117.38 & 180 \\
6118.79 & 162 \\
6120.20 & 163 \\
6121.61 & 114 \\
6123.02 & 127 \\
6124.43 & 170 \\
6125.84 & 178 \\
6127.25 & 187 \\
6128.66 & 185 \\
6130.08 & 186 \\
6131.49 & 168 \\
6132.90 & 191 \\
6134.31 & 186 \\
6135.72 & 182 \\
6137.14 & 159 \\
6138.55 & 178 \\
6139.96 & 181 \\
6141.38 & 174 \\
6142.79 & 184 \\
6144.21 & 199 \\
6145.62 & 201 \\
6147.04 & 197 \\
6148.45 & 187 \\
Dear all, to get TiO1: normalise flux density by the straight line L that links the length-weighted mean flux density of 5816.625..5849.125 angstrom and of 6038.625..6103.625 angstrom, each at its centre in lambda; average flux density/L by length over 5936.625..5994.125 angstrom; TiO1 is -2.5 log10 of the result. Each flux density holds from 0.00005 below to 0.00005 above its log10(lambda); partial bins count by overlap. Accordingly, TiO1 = 0.099 mag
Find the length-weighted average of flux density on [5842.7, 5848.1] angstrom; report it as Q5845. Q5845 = 171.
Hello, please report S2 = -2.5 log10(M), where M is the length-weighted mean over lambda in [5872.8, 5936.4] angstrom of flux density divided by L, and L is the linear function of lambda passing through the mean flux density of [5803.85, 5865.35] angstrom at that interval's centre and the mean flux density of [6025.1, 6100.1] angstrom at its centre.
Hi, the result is 0.296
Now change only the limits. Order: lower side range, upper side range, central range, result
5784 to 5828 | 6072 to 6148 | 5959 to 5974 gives 0.14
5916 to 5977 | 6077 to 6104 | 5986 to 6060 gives -0.03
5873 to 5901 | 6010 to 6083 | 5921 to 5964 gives -0.18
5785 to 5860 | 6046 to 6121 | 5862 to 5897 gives 0.36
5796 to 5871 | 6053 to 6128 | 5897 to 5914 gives 0.29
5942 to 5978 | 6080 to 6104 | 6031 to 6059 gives -0.06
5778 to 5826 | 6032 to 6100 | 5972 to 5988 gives 0.12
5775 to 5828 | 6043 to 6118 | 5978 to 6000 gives 0.06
